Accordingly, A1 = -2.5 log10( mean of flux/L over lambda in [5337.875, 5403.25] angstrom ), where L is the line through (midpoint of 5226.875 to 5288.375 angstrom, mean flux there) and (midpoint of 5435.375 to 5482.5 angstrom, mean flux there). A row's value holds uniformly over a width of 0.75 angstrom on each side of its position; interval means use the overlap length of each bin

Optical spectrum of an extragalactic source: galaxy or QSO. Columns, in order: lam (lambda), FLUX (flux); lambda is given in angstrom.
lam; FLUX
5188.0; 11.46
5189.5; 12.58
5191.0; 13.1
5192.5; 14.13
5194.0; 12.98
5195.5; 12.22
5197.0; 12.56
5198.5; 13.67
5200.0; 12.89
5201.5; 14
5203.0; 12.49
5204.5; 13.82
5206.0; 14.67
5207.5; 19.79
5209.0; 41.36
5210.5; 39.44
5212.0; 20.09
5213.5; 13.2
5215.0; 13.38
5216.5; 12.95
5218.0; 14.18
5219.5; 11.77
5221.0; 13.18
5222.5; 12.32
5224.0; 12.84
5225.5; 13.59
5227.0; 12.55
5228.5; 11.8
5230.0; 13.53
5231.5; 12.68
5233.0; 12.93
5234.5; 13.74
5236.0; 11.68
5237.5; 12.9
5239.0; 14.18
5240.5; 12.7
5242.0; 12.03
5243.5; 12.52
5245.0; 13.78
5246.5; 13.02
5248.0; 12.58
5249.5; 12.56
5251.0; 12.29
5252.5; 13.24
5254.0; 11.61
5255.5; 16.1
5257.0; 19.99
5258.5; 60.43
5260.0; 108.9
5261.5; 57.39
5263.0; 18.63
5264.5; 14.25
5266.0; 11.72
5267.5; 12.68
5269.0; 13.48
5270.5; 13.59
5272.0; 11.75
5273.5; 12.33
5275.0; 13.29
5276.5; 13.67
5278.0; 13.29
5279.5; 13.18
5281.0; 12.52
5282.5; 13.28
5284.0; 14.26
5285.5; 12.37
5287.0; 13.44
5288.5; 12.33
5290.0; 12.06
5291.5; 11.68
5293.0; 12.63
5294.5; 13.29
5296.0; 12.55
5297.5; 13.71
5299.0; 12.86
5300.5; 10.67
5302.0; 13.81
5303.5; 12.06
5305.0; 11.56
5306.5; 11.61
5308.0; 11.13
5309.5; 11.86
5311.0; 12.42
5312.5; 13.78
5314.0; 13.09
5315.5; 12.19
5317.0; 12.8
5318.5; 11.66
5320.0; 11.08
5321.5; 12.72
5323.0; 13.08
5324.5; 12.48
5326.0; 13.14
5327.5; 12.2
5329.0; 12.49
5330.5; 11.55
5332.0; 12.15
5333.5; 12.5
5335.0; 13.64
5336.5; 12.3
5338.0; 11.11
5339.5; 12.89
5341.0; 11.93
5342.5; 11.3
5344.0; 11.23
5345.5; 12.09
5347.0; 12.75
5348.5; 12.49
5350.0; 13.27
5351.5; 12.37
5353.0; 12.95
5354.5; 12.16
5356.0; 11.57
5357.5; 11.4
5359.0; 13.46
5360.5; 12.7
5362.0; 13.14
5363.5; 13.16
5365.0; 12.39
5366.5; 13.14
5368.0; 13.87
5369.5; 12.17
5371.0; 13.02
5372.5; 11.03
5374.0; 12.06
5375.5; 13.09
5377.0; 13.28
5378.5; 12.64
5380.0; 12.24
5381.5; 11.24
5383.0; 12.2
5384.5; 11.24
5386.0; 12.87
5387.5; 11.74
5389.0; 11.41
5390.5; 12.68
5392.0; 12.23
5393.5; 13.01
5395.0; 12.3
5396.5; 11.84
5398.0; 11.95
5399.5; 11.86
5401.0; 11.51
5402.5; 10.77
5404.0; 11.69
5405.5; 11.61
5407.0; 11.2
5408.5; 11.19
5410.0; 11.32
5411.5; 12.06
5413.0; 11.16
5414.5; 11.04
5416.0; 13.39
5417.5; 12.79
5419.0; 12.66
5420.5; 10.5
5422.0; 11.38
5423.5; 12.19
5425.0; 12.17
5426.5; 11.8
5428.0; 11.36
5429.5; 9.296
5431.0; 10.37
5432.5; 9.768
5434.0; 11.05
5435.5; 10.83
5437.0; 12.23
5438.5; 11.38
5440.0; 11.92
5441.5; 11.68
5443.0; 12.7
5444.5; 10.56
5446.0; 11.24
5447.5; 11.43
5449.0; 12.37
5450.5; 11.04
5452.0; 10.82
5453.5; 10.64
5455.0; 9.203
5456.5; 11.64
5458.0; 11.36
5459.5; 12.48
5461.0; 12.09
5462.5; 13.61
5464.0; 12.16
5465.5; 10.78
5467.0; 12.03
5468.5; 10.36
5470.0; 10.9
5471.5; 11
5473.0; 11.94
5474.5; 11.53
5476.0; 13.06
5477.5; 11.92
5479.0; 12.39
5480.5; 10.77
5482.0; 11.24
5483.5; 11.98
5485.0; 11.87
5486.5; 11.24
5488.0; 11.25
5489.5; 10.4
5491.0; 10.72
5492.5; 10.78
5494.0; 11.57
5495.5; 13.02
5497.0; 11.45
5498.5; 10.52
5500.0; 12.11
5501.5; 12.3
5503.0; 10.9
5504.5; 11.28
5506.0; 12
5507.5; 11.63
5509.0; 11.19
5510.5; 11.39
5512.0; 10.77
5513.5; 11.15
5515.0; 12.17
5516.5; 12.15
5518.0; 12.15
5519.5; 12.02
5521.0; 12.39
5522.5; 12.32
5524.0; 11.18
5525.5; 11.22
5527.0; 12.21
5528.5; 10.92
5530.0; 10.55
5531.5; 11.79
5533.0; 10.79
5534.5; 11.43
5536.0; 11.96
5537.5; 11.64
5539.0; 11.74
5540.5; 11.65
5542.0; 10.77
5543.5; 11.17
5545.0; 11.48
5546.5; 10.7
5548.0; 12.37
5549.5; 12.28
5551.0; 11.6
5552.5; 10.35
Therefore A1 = 0.17 mag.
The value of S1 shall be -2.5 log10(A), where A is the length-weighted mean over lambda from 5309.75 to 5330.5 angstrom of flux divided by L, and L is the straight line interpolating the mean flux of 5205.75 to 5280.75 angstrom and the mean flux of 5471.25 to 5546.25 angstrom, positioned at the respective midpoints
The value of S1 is 0.30 mag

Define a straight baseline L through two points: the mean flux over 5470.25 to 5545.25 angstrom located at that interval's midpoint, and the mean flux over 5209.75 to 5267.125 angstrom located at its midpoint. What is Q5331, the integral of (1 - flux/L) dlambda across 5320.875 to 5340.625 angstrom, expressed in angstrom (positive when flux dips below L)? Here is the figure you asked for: 4.8 angstrom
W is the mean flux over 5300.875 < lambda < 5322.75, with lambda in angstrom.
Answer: 12.3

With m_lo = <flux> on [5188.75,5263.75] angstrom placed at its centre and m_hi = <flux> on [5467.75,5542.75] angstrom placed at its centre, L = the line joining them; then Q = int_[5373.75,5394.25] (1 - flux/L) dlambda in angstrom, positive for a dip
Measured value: 3.1 angstrom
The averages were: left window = 18.4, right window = 11.5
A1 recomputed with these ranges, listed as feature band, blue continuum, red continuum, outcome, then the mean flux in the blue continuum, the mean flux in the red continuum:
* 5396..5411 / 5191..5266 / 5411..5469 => 0.11 mag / 18.4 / 11.5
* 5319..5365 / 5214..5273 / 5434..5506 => 0.22 mag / 18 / 11.5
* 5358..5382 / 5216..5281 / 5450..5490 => 0.13 mag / 17.6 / 11.5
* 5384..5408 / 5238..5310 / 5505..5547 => 0.21 mag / 17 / 11.5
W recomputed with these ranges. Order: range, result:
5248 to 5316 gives 17.2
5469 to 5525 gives 11.6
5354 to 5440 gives 11.9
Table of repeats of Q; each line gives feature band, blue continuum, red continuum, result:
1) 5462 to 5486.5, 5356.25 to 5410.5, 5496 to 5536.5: 0.1 angstrom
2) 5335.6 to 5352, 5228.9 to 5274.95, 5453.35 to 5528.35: 4.3 angstrom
